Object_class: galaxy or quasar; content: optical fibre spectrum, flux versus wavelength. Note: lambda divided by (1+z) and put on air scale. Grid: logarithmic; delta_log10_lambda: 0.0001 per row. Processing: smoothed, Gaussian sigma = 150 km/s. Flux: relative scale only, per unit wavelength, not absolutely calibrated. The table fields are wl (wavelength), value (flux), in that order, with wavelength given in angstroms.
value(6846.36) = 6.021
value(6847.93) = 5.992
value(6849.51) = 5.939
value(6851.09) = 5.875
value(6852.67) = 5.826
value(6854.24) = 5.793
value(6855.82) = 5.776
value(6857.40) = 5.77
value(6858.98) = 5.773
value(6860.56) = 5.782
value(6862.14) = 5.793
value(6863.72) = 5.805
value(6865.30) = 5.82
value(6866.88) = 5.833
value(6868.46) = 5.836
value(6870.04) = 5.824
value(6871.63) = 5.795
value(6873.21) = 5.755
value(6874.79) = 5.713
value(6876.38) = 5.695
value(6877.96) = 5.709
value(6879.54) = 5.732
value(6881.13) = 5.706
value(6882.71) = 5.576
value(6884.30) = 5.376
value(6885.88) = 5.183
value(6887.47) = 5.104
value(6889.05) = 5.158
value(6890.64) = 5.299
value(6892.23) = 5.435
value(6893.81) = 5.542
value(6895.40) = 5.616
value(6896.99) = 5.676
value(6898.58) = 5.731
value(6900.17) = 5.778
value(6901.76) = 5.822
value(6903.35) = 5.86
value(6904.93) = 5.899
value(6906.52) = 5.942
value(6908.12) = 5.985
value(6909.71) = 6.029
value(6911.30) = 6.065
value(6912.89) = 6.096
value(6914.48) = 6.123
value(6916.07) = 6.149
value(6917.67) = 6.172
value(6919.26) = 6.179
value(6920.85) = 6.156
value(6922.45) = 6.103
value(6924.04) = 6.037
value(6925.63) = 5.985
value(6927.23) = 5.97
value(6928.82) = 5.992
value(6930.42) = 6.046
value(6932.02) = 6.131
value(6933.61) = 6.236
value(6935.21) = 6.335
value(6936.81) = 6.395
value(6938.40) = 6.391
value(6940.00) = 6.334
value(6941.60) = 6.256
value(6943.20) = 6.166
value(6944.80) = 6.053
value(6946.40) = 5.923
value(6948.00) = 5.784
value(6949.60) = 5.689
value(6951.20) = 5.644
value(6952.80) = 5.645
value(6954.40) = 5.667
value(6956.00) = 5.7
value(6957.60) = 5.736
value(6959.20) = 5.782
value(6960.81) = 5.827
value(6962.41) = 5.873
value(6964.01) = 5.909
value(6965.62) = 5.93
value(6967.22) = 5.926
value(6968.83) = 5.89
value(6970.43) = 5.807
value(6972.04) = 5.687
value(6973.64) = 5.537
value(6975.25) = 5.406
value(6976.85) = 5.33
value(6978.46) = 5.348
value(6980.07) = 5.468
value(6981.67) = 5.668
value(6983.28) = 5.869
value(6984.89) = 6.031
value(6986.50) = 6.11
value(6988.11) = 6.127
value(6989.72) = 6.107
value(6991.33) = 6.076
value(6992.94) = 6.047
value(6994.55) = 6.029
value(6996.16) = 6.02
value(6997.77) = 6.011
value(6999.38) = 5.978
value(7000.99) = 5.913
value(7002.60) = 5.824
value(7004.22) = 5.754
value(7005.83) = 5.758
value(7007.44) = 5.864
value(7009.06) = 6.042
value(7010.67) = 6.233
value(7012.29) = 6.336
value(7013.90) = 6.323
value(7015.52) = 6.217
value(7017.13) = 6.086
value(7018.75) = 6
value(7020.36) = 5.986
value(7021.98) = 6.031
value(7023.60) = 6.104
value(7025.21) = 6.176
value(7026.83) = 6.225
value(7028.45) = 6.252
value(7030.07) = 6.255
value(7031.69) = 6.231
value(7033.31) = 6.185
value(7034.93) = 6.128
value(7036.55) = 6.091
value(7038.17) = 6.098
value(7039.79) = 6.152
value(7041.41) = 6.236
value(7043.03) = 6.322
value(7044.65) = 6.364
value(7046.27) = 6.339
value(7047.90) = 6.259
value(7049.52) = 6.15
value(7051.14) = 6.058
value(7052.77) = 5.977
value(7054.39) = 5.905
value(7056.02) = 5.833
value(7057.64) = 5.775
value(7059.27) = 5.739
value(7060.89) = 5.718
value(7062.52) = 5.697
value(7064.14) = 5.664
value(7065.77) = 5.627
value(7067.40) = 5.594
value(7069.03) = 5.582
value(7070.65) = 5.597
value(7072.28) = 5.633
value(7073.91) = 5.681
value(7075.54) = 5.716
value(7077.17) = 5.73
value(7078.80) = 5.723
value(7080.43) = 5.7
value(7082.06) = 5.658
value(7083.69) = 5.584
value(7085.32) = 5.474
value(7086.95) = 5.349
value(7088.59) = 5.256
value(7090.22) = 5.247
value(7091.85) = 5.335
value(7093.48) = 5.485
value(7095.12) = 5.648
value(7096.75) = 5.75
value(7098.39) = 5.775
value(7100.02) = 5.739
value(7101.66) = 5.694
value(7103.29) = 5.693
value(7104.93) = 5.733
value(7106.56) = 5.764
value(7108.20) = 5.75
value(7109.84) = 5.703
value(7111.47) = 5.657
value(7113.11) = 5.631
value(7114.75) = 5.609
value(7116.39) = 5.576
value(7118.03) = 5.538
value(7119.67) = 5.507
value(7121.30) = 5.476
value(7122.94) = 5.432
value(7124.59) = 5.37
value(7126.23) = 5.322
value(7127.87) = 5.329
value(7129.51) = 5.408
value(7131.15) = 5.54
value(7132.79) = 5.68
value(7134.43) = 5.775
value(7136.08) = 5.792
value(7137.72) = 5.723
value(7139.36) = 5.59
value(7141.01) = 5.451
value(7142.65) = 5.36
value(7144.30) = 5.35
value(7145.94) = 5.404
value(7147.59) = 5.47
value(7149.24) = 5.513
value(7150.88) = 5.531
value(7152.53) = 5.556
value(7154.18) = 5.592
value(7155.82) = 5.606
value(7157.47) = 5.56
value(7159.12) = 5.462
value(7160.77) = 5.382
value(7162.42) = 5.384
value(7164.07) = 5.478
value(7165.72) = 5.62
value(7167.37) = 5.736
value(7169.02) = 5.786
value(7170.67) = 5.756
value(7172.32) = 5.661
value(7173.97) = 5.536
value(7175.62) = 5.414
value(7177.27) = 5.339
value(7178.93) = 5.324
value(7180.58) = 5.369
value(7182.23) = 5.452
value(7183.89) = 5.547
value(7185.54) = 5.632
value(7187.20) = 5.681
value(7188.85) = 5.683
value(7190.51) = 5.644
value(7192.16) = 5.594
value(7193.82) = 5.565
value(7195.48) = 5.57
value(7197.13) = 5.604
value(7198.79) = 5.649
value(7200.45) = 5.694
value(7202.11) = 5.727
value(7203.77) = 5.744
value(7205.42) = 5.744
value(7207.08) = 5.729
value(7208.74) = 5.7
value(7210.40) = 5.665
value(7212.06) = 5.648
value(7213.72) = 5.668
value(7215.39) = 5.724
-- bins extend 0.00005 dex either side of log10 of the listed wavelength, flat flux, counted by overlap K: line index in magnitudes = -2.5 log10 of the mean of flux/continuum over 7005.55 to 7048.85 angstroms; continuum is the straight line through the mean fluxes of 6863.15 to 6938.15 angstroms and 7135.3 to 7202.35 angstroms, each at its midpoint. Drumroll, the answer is -0.08 mag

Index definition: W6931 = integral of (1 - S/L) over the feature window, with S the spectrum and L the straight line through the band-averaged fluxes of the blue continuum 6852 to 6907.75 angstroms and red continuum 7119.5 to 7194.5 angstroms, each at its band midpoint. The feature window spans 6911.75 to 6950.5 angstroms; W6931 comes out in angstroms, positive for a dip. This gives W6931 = -3.1 angstroms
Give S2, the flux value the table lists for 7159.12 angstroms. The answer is 5.462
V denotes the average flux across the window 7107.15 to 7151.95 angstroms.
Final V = 5.54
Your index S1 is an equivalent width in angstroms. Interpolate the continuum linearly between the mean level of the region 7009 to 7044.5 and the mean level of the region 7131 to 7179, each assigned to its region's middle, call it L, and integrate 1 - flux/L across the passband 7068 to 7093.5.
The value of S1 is 1.6 angstroms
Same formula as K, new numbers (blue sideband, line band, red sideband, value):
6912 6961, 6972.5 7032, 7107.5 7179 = -0.02 mag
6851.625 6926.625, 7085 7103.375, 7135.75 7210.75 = 0.02 mag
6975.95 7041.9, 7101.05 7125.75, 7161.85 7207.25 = 0.03 mag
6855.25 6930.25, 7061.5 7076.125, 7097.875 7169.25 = 0.00 mag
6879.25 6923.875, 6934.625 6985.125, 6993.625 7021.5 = 0.01 mag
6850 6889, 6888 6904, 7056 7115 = 0.02 mag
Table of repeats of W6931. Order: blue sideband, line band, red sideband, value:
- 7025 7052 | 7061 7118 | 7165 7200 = 3.5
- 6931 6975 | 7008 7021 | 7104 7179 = -0.8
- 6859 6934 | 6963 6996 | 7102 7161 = -0.6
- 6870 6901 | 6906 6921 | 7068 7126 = -1.4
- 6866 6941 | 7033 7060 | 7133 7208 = -1.8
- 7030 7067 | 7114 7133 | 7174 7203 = 1.0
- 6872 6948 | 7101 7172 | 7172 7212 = 1.1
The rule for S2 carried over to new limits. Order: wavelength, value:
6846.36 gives 6.021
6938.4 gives 6.391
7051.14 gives 6.058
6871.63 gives 5.795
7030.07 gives 6.255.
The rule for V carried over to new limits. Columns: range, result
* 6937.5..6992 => 5.84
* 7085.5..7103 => 5.53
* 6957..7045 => 5.98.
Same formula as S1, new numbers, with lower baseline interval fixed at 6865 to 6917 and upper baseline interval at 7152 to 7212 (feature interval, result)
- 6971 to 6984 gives 0.3 angstroms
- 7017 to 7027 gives -0.7 angstroms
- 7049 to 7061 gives -0.5 angstroms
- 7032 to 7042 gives -0.9 angstroms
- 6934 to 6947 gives -1.2 angstroms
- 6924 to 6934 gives -0.6 angstroms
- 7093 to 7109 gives -0.2 angstroms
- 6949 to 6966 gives -0.2 angstroms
